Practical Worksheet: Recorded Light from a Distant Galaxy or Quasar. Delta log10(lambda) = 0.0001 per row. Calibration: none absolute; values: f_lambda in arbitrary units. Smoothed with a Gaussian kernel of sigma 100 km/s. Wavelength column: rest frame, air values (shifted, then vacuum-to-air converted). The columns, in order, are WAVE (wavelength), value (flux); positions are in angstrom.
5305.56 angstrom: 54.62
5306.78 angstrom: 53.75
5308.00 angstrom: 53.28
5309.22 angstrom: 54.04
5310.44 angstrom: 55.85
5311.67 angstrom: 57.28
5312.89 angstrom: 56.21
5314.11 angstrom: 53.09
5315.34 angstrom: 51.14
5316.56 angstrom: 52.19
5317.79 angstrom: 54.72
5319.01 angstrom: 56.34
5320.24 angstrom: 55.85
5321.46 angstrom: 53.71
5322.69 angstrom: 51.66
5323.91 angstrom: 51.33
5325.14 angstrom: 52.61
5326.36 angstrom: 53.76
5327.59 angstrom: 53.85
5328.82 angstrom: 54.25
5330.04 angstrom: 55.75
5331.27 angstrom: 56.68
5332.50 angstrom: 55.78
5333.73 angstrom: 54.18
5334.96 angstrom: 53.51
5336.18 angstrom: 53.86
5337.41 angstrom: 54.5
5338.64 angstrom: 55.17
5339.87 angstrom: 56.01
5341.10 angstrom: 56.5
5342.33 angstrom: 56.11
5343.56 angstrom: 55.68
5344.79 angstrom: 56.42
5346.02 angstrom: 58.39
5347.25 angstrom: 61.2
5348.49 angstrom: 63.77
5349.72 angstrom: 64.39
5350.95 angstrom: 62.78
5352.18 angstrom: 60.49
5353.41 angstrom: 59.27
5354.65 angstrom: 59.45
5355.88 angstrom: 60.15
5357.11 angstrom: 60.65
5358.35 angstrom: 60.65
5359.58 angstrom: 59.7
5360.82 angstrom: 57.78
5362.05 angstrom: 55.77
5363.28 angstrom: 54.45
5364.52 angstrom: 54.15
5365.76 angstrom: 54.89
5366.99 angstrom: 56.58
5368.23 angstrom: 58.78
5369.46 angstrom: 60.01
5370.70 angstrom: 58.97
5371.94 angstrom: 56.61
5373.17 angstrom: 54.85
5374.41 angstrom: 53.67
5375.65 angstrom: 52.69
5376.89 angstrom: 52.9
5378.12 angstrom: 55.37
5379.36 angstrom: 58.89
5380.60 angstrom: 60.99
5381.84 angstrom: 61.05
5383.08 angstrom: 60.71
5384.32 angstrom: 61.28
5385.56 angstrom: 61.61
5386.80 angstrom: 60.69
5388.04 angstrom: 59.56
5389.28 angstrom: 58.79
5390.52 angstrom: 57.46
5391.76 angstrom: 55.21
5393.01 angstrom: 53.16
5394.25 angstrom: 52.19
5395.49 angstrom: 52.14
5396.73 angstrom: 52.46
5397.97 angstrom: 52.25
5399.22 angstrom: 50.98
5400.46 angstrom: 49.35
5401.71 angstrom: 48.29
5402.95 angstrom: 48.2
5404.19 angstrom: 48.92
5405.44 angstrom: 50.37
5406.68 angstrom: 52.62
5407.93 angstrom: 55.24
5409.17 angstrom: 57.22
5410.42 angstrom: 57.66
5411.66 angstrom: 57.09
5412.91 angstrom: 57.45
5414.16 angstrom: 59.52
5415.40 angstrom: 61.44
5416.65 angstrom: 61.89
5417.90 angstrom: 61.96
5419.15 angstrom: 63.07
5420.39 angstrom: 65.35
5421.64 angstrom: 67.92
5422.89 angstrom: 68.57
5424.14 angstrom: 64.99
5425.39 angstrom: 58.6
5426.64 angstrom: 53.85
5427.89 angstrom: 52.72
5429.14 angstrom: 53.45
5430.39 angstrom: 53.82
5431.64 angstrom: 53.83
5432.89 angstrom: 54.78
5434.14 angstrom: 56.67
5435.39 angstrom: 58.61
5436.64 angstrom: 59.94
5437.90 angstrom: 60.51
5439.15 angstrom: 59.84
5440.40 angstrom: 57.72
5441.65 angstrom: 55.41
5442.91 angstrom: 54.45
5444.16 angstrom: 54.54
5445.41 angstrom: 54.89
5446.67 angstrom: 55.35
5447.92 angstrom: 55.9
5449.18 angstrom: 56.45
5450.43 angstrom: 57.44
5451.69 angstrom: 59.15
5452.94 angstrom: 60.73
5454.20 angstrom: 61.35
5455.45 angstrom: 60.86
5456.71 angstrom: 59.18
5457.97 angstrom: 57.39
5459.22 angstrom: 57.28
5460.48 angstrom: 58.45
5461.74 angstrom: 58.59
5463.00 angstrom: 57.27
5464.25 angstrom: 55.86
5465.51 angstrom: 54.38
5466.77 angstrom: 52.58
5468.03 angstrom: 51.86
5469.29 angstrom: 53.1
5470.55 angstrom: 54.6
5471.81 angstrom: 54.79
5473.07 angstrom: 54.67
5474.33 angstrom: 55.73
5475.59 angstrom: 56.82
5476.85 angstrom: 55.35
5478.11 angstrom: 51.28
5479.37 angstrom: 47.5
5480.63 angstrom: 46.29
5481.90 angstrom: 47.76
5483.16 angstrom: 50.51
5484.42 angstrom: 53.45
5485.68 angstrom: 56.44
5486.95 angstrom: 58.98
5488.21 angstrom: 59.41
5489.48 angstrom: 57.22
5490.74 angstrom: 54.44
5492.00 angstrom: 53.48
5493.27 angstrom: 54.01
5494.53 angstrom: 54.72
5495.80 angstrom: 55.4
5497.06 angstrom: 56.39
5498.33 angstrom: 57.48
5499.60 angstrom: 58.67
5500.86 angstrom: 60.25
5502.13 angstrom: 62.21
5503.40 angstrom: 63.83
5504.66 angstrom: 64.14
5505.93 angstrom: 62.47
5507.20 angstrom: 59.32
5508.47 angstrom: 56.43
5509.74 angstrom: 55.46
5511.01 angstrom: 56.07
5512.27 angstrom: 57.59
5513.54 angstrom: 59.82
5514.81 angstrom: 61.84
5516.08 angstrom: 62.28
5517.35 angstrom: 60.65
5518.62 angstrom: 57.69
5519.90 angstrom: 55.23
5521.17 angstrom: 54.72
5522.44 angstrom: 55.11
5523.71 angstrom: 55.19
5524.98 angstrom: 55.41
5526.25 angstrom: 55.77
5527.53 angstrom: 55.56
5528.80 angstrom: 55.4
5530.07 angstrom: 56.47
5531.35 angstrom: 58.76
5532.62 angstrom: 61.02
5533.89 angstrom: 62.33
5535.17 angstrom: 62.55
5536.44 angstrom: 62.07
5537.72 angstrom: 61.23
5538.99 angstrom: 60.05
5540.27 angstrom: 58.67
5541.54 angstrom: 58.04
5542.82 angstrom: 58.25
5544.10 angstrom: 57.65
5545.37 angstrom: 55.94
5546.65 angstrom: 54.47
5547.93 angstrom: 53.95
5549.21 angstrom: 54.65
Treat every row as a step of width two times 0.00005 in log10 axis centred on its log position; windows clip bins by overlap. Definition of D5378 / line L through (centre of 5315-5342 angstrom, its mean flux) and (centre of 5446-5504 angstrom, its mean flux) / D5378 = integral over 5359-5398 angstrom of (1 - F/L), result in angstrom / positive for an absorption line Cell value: -1.4 angstrom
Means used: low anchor 54.3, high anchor 56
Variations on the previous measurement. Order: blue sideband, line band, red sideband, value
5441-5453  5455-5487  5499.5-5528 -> 1.41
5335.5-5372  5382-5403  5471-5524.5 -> 0.88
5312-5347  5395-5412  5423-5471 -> 1.16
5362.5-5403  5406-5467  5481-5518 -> -1.56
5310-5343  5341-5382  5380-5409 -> -2.47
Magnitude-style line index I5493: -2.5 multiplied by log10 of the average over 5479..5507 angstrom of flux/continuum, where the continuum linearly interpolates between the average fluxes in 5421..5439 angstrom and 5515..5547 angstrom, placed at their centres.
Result 0.037 mag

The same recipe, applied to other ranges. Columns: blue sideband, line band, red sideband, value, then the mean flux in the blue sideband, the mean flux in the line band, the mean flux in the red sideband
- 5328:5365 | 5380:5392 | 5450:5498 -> -0.06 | 57.6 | 59.9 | 55.4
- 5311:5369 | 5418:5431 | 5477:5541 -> -0.06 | 56.4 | 60.3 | 57.2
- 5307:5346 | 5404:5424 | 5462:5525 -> -0.08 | 54.6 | 59.5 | 56.2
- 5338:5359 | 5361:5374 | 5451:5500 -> 0.04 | 59.2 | 56.5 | 55.5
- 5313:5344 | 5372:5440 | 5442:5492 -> -0.04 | 54.4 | 56.9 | 55.4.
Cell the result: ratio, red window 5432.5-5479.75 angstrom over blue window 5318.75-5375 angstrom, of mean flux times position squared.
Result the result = 1.03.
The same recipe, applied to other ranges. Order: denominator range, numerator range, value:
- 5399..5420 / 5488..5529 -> 1.08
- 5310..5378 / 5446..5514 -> 1.05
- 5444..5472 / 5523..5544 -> 1.06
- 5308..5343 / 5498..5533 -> 1.15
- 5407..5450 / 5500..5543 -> 1.05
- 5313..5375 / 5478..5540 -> 1.08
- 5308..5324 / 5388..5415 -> 1.03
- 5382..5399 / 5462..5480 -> 0.98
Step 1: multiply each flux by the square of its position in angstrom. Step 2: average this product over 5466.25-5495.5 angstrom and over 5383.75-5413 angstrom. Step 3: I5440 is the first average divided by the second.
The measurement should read 1.0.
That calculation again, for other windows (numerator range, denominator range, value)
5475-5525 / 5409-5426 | 0.94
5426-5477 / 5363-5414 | 1.04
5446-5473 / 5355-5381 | 1.03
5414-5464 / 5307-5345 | 1.12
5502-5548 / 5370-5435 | 1.08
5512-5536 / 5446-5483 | 1.07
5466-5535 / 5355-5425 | 1.03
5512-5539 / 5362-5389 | 1.07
